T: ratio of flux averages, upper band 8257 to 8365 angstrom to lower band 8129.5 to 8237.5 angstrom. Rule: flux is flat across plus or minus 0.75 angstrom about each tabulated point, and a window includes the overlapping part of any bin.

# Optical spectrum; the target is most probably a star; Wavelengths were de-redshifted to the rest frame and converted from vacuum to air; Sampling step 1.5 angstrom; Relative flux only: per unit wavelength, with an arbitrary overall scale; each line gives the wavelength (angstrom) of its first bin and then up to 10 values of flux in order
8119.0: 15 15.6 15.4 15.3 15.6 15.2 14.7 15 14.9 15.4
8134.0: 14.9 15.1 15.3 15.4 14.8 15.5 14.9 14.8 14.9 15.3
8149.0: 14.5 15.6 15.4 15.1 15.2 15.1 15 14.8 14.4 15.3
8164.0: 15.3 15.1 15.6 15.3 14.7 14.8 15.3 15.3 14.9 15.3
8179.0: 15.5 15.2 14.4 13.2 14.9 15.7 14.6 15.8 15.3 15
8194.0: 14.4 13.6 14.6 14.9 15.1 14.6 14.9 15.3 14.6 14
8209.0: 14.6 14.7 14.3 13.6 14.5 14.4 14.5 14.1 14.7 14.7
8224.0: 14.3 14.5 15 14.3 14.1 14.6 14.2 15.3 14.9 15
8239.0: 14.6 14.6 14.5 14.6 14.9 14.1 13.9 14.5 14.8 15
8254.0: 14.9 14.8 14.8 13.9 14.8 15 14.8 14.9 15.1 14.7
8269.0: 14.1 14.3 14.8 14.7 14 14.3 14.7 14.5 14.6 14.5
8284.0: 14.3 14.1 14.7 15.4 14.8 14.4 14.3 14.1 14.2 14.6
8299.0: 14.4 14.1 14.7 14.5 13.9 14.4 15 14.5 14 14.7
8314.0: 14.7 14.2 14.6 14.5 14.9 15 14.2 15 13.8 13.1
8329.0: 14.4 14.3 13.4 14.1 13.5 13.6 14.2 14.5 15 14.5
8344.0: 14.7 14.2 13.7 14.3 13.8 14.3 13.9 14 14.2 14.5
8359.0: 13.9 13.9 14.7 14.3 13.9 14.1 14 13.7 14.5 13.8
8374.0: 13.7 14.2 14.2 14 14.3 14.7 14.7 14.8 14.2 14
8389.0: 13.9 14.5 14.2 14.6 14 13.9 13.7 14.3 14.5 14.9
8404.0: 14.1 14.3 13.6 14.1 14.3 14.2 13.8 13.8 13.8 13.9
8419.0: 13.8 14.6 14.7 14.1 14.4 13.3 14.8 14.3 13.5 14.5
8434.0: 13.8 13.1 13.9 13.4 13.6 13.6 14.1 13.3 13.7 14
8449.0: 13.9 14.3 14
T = 0.97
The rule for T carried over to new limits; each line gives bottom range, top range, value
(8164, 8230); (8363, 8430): 0.96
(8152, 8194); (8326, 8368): 0.94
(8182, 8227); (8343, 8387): 0.97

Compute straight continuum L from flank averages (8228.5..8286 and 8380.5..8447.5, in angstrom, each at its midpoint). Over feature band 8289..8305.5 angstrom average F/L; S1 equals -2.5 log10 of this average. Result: 0.01 mag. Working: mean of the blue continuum 14.6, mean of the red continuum 14.1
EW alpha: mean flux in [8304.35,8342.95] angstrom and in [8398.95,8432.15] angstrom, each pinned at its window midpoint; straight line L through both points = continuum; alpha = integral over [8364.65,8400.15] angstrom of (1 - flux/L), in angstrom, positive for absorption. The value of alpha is 0.1 angstrom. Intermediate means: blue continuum 14.3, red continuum 14.1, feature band 14.2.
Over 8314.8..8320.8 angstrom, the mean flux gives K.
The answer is 14.6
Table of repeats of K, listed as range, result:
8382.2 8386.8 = 14.6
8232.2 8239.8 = 14.8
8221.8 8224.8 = 14.5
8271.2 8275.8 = 14.5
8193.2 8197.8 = 14.2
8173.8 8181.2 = 15.2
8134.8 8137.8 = 15.2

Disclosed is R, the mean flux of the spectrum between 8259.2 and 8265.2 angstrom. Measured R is 14.9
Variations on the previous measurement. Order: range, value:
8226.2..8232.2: 14.5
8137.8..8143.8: 15.1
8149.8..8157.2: 15.3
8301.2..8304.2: 14.6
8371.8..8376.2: 13.9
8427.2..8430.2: 14.5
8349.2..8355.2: 14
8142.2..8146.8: 14.9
